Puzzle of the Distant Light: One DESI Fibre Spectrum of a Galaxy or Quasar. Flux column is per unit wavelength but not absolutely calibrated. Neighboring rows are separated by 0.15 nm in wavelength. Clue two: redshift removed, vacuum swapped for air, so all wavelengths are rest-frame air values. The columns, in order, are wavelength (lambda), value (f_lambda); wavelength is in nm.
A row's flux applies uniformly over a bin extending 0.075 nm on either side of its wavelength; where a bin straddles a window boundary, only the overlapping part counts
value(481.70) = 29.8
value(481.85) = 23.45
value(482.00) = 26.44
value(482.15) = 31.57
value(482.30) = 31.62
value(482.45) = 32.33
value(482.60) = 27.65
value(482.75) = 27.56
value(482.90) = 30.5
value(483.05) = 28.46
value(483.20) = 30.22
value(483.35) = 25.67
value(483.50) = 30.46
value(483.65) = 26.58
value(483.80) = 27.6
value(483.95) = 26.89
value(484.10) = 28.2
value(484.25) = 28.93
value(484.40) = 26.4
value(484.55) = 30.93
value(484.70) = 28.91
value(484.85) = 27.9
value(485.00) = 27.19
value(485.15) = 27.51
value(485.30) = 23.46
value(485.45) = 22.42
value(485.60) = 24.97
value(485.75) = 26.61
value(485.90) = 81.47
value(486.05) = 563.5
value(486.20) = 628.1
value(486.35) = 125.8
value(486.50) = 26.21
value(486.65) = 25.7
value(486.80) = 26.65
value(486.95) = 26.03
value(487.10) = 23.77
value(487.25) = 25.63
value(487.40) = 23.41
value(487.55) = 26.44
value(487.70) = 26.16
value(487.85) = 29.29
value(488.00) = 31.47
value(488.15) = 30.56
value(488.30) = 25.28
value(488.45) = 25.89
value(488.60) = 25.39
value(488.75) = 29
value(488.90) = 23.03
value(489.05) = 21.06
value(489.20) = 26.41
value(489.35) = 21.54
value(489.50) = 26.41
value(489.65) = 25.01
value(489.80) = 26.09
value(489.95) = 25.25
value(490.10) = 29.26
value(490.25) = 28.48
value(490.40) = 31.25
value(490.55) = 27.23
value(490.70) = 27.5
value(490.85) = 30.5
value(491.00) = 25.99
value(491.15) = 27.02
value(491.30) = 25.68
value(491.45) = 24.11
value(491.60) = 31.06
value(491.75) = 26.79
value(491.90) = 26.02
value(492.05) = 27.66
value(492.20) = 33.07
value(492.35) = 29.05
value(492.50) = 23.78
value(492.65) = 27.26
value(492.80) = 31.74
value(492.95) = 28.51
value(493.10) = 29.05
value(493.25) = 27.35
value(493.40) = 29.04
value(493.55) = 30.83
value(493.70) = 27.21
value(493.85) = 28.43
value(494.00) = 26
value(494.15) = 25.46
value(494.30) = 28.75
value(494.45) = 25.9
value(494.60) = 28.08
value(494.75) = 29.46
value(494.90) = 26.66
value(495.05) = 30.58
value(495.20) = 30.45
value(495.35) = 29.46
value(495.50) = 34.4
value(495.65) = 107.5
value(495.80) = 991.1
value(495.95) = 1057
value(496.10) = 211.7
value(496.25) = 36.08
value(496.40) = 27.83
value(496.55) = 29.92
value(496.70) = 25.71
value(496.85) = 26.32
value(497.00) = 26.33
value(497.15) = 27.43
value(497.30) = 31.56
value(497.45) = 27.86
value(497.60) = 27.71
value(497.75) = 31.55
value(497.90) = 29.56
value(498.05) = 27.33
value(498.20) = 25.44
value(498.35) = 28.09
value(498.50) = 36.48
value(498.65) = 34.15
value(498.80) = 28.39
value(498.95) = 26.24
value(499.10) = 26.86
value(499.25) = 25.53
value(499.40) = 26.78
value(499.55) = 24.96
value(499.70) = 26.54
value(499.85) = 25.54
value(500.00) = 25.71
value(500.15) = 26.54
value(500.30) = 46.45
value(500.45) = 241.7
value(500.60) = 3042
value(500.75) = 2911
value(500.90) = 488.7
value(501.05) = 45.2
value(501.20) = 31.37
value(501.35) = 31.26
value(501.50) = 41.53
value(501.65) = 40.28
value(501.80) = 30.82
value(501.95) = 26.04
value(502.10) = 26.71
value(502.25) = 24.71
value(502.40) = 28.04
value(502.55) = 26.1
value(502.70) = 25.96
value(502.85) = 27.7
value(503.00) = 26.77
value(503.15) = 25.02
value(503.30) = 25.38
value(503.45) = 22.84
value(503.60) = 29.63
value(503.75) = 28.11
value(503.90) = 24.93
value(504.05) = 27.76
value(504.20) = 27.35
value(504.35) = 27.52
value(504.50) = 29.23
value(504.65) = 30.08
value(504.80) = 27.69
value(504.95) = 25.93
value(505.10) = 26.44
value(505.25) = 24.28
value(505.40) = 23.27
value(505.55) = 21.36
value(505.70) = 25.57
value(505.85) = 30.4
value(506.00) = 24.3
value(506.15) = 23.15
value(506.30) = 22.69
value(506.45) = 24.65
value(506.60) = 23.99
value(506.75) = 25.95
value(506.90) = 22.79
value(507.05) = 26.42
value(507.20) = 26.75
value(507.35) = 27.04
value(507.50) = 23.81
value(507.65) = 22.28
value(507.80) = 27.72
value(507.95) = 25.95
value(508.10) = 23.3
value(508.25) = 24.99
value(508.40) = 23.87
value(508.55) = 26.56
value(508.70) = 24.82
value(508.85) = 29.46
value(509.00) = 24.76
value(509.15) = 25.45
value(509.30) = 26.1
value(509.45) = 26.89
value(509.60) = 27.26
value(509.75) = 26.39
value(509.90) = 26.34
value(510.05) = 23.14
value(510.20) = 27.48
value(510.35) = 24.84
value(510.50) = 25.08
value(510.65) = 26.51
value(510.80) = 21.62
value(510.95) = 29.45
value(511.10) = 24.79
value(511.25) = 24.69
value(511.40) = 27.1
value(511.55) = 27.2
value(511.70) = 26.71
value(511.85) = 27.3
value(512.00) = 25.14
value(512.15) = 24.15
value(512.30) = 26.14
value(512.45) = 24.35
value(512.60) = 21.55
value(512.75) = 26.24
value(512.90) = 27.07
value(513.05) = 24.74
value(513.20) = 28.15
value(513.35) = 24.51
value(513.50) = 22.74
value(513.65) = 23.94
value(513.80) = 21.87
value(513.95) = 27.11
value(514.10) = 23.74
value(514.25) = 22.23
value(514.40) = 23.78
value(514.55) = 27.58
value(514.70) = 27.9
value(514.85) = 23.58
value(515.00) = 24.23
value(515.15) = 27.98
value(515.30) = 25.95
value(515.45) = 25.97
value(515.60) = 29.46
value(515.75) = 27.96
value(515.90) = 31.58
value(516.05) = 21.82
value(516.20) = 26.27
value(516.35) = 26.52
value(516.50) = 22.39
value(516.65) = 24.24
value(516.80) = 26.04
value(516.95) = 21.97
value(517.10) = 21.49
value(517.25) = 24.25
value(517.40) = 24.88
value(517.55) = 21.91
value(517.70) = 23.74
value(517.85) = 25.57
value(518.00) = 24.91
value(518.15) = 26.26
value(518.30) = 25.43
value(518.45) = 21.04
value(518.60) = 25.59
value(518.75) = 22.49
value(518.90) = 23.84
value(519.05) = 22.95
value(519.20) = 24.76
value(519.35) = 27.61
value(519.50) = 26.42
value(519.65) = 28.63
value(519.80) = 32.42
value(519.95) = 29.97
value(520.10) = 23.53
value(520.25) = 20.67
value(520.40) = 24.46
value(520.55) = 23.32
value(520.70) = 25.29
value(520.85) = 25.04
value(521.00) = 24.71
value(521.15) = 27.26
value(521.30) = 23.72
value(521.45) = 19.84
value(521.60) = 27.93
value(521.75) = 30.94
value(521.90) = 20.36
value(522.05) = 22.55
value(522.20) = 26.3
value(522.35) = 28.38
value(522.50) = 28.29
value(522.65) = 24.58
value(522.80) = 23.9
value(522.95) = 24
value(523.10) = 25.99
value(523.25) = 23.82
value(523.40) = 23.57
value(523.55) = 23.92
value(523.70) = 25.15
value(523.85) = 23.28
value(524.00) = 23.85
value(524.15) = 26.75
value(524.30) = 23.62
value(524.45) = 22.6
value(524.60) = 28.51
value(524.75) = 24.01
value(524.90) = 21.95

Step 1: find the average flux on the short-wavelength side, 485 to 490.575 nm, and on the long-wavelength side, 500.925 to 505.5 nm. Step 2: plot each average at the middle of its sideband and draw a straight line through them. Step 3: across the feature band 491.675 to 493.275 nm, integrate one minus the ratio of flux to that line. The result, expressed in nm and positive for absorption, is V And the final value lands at 0.742 nm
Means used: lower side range 61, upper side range 33.6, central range 28.2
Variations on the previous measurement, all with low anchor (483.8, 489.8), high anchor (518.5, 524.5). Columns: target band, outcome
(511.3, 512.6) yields 0.33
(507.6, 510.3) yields 0.83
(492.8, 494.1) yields 0.59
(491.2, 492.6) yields 0.68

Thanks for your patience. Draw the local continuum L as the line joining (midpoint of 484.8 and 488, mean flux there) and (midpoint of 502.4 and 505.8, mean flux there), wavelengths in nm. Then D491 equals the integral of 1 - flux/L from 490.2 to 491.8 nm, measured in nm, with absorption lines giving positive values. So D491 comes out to 0.97 nm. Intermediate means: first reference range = 86.7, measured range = 27.8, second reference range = 26.4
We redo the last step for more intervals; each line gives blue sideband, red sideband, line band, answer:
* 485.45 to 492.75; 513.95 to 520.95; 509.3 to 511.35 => 0.41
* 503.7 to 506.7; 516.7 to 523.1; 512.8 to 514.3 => 0.04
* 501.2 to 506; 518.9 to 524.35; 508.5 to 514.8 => 0.25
